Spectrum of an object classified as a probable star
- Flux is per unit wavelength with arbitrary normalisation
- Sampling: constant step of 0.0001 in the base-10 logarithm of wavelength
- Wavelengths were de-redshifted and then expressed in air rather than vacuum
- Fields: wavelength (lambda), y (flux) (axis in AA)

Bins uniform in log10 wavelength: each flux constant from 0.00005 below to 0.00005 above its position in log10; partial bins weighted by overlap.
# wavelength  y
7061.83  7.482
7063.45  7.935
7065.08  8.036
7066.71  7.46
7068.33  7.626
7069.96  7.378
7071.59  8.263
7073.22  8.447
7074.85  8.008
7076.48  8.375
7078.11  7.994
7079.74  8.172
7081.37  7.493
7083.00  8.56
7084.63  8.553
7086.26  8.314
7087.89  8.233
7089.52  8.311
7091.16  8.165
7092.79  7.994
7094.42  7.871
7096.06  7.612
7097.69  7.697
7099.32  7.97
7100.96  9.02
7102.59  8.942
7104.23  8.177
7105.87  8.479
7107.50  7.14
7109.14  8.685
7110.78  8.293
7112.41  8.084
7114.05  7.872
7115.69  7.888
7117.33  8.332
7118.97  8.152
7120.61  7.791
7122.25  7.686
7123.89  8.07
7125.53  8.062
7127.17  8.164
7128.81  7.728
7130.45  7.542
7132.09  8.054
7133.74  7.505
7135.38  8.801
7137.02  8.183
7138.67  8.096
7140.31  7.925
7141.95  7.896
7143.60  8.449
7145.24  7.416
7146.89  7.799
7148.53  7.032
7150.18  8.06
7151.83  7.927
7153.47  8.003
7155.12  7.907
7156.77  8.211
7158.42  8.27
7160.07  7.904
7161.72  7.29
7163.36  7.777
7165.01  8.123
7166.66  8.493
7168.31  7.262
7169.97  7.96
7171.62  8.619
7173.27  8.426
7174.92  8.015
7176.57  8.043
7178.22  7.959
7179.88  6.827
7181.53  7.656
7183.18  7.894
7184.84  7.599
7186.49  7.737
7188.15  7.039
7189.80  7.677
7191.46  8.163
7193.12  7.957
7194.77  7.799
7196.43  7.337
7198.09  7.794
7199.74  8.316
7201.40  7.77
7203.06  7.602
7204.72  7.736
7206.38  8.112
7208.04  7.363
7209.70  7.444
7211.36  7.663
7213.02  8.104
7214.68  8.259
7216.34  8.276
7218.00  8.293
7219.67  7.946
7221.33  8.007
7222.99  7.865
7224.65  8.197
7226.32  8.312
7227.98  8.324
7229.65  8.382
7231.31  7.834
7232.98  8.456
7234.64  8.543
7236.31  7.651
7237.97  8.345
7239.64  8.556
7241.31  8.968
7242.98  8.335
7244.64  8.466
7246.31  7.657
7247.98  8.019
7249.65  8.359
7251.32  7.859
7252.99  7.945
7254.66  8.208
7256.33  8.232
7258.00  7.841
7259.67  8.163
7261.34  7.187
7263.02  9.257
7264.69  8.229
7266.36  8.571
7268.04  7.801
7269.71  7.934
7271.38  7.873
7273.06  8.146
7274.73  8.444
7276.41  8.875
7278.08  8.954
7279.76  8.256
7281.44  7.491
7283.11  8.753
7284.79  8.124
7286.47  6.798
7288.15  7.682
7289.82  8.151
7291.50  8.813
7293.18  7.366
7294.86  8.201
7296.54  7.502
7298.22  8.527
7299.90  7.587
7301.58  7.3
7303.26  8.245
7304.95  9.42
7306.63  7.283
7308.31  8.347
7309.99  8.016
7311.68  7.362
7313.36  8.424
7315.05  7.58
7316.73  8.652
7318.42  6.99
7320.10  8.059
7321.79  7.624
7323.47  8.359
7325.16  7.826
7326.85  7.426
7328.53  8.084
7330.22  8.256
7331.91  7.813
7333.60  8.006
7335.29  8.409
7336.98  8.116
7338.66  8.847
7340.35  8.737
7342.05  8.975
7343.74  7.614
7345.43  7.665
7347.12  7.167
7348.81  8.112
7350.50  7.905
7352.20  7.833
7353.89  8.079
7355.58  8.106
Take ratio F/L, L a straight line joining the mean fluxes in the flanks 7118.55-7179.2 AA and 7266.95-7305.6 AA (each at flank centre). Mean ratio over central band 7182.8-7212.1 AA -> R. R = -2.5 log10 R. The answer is 0.04 mag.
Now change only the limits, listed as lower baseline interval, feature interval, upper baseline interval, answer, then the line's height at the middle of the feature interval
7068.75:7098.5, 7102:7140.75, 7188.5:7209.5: -0.01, 7.98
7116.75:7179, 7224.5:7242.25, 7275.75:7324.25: -0.04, 8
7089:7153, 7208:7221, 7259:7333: 0.01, 8.03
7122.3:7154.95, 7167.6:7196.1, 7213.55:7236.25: 0.04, 8.06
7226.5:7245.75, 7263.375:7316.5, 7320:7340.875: 0.02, 8.21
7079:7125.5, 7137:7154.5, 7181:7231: 0.02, 8.03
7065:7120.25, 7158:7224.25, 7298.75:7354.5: 0.03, 8.06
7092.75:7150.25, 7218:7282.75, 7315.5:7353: -0.03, 8.02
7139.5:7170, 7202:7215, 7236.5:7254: 0.04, 8.09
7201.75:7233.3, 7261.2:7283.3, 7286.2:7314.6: -0.04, 7.97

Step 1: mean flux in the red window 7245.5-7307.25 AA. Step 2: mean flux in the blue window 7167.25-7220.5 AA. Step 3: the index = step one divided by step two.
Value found 1.03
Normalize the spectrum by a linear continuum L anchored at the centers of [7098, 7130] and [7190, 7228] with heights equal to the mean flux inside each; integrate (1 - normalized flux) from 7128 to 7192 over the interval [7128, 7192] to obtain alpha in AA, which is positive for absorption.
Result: 1.2 AA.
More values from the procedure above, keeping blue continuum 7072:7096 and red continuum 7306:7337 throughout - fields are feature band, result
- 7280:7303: 0.2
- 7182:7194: 0.5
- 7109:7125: 0.1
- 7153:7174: 0.2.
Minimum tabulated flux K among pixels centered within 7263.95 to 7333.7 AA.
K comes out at 6.798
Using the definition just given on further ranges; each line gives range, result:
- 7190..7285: 7.187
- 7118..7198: 6.827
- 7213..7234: 7.834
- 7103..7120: 7.14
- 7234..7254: 7.651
